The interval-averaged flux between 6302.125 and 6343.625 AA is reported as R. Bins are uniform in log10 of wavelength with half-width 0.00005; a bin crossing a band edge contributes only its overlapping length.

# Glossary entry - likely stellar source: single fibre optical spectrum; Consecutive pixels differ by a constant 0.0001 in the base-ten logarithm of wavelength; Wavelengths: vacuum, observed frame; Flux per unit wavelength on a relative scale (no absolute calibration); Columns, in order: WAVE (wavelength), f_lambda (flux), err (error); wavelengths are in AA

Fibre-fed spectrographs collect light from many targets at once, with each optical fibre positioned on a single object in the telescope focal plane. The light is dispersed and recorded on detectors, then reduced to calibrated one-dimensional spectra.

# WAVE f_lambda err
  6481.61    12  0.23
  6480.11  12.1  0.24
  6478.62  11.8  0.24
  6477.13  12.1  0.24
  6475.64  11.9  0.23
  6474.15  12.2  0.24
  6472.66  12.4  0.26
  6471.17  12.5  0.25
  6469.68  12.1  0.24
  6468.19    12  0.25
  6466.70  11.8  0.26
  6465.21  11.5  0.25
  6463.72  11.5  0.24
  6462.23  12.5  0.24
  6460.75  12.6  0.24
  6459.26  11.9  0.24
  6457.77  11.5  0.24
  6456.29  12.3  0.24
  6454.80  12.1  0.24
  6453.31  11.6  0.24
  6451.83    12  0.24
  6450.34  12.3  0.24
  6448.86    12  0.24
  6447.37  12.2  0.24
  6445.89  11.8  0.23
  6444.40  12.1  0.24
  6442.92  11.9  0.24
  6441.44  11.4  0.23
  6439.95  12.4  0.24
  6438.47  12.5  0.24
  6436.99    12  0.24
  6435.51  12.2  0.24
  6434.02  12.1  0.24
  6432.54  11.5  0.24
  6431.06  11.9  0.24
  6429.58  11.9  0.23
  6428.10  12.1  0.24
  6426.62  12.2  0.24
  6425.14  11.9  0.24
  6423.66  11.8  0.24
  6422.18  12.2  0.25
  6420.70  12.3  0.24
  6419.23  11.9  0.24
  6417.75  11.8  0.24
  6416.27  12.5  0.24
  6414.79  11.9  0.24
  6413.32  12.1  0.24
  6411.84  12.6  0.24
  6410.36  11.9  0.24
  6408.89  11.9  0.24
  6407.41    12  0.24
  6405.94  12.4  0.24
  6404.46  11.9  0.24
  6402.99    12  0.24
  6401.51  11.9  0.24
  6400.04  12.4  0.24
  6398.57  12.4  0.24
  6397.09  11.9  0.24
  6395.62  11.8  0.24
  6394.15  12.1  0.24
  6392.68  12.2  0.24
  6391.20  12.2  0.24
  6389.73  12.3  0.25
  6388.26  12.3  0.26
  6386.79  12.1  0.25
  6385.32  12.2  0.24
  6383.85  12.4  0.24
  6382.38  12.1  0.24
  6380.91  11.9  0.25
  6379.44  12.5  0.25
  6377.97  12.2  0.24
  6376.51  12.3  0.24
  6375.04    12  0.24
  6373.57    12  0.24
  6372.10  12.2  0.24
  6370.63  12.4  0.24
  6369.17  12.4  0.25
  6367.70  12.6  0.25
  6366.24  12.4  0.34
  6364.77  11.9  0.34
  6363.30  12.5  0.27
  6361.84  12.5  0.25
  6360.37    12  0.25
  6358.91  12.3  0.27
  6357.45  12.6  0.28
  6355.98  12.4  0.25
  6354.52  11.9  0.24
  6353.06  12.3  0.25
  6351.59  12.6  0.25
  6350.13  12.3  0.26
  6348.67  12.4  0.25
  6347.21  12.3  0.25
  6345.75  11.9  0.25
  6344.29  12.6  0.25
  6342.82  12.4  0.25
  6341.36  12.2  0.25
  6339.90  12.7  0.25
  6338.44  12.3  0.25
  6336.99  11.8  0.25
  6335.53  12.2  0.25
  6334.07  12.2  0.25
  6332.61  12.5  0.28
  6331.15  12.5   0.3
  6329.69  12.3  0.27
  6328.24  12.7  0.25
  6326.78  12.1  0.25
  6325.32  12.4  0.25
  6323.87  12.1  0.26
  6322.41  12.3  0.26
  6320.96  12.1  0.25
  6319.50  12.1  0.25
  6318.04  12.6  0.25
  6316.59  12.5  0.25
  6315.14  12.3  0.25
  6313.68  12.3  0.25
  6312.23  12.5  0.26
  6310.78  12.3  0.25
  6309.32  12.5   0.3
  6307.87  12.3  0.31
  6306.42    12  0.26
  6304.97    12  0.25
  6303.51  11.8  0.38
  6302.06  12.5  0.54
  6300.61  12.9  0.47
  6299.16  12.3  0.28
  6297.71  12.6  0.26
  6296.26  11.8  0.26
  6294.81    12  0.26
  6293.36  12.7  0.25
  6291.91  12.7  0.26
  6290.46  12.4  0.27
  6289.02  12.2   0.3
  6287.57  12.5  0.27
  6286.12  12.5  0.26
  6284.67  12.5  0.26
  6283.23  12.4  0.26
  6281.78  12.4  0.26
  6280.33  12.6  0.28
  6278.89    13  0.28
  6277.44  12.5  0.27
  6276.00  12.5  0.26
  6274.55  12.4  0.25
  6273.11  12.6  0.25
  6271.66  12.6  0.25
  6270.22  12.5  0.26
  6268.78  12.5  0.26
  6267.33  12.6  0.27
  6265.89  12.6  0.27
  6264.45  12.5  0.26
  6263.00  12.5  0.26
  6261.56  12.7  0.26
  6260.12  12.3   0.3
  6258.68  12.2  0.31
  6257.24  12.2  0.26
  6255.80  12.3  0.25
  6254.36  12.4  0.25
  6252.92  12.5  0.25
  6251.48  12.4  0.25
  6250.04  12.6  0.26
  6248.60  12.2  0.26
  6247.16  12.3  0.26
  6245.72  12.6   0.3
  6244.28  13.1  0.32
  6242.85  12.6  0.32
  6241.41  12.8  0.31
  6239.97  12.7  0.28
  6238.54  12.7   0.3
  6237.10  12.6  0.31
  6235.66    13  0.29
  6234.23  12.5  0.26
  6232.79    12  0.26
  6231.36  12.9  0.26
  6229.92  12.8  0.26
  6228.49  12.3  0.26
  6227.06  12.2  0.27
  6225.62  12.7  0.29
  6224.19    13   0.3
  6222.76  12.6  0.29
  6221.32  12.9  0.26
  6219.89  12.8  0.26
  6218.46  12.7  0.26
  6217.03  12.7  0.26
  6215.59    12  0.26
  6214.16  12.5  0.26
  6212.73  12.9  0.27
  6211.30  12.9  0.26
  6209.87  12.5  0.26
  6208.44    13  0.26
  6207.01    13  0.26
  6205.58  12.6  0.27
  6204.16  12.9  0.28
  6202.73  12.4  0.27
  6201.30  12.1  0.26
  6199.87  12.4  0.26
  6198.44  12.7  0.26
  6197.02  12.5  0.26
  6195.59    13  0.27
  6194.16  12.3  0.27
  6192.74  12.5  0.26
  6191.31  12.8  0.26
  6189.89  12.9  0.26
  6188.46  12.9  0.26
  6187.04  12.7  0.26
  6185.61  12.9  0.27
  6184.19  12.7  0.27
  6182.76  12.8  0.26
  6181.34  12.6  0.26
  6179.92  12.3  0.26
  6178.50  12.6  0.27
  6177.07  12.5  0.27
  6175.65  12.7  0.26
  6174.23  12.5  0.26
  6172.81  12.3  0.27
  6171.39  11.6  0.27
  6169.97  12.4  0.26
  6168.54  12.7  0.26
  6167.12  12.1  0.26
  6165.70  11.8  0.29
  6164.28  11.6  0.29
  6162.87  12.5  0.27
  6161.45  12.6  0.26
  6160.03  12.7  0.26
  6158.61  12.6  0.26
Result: 12.3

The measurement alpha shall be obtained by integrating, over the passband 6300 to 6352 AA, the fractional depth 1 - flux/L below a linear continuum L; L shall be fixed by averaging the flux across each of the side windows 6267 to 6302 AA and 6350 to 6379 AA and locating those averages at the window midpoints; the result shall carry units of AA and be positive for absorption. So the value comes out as 0.29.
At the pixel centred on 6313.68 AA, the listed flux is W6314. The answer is 12.3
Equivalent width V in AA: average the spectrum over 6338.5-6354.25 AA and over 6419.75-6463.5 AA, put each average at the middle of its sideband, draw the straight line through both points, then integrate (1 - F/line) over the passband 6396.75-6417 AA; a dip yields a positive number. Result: 0.0 AA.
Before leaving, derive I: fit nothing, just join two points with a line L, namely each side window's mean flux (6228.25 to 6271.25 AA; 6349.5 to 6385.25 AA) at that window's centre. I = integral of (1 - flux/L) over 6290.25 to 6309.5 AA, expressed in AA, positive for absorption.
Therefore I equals 0.2 AA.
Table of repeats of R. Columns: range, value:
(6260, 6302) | 12.5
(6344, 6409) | 12.2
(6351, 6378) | 12.3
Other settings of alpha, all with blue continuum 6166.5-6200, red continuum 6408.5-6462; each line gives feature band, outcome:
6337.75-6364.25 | -0.3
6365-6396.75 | -0.1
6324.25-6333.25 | -0.1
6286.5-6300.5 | -0.1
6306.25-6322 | 0.0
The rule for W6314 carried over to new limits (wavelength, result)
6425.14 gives 11.9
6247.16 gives 12.3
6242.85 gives 12.6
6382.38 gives 12.1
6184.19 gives 12.7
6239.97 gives 12.7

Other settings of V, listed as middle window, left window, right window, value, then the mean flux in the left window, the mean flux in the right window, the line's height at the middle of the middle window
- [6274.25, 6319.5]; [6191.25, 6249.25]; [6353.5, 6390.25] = 0.2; 12.6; 12.3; 12.4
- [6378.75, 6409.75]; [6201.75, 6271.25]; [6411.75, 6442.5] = 0.0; 12.6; 12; 12.1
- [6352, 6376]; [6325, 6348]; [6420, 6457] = -0.1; 12.3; 12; 12.2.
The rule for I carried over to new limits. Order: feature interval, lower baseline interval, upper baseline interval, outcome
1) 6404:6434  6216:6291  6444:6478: 0.3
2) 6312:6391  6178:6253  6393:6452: -0.3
